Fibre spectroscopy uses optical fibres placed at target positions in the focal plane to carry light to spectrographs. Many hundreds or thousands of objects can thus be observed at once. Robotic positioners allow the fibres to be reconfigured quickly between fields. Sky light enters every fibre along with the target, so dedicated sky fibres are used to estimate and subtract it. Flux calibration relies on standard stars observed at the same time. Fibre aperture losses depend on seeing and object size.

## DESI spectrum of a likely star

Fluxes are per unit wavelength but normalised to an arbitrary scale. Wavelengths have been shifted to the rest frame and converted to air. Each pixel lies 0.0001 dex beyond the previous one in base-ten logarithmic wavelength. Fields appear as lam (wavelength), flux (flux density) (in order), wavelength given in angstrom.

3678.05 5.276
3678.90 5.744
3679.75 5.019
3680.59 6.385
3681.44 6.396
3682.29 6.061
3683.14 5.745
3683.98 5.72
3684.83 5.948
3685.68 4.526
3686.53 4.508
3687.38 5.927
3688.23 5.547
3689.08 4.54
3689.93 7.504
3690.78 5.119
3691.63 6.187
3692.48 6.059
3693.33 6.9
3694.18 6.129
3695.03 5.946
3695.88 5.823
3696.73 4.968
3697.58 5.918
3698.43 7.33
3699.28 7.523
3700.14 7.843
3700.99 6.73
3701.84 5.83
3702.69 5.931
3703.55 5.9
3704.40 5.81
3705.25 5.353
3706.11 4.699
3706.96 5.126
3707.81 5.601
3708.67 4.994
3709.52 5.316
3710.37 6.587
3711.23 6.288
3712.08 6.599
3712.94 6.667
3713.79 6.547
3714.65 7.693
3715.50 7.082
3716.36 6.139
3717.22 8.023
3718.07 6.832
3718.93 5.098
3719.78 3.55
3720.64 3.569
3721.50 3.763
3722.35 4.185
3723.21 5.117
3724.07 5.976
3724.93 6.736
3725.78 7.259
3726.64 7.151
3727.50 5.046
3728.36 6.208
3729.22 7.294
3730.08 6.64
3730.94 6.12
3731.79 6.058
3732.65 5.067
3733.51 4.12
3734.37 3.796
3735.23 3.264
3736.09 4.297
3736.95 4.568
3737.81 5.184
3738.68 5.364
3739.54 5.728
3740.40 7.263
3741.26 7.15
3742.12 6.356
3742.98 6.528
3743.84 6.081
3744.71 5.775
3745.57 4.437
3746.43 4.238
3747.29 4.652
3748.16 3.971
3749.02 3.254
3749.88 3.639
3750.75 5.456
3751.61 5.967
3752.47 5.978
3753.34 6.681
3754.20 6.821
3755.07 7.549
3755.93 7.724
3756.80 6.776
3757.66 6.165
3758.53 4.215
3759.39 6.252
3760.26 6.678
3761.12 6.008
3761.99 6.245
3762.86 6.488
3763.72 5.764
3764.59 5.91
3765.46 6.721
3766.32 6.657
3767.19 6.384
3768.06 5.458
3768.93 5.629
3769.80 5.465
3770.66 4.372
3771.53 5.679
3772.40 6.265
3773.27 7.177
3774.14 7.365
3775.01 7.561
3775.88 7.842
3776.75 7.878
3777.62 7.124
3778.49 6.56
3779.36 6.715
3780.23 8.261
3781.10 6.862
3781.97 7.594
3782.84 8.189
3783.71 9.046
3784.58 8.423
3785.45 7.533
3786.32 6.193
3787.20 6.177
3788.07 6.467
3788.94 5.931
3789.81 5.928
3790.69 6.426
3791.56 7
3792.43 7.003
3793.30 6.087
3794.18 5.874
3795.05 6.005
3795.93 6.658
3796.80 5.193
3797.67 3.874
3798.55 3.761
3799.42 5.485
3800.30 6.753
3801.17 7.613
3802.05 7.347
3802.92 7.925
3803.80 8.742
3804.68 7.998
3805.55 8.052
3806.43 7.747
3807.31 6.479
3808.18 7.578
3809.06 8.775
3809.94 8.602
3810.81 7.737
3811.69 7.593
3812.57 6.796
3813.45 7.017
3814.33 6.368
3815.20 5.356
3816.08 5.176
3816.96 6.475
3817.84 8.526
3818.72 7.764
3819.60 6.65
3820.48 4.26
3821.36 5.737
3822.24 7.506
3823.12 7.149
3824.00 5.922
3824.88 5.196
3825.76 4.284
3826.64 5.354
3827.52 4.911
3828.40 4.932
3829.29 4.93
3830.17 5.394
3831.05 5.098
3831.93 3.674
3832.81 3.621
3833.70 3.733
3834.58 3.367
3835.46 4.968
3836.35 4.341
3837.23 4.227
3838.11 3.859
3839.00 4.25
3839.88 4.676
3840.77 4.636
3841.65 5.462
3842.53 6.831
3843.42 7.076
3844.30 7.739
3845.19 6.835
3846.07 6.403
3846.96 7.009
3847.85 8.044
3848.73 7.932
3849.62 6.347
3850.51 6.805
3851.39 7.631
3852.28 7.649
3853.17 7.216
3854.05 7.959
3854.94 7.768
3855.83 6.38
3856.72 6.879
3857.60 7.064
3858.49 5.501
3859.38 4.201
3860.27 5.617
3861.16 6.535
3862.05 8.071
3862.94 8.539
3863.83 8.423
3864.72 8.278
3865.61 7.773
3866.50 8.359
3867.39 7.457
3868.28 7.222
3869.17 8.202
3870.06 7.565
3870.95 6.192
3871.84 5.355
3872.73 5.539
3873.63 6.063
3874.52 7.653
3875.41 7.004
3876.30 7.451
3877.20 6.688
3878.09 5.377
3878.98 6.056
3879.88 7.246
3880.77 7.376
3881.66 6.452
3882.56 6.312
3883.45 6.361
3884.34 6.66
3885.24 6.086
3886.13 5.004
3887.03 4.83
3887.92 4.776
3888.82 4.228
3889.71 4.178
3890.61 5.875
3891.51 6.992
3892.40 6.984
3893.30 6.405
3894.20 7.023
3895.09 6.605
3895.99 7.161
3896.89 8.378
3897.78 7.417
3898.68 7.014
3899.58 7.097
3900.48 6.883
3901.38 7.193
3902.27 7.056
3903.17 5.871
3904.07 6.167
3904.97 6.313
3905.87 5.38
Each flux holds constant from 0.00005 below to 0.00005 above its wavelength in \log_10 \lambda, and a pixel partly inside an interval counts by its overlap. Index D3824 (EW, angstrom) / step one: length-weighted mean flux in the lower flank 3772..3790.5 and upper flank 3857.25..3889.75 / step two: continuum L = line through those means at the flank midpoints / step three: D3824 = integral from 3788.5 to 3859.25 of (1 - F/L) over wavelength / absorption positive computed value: 6.6 angstrom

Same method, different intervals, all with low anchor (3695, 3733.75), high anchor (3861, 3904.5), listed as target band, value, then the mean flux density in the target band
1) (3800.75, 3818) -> -2.65 angstrom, 7.37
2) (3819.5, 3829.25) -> 1.35 angstrom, 5.56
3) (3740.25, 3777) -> 0.76 angstrom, 6.04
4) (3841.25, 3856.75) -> -1.29 angstrom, 7.12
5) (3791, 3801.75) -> 0.63 angstrom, 5.97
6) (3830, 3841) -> 3.80 angstrom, 4.26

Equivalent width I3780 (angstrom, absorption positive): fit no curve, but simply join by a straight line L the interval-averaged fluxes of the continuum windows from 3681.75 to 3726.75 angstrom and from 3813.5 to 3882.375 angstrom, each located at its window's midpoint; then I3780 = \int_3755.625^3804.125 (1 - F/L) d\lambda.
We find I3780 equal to -3.5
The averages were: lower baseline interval 5.92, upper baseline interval 6.29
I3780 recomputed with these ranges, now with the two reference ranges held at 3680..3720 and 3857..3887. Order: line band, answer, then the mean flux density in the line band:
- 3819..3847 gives 5.5 angstrom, 5.3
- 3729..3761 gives 3.2 angstrom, 5.59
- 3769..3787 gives -2.0 angstrom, 7.06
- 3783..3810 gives -1.7 angstrom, 6.85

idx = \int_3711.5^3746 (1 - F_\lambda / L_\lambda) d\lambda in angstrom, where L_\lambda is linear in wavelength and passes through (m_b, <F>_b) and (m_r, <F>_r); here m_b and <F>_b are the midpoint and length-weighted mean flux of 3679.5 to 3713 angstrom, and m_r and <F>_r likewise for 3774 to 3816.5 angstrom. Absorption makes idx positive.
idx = 2.7 angstrom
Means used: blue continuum 5.92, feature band 5.76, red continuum 6.95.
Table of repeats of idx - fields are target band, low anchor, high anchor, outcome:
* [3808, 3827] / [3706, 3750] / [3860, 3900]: -1.16 angstrom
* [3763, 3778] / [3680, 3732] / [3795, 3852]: -0.87 angstrom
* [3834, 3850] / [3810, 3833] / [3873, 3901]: 0.95 angstrom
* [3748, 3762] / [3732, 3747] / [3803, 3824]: -0.54 angstrom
